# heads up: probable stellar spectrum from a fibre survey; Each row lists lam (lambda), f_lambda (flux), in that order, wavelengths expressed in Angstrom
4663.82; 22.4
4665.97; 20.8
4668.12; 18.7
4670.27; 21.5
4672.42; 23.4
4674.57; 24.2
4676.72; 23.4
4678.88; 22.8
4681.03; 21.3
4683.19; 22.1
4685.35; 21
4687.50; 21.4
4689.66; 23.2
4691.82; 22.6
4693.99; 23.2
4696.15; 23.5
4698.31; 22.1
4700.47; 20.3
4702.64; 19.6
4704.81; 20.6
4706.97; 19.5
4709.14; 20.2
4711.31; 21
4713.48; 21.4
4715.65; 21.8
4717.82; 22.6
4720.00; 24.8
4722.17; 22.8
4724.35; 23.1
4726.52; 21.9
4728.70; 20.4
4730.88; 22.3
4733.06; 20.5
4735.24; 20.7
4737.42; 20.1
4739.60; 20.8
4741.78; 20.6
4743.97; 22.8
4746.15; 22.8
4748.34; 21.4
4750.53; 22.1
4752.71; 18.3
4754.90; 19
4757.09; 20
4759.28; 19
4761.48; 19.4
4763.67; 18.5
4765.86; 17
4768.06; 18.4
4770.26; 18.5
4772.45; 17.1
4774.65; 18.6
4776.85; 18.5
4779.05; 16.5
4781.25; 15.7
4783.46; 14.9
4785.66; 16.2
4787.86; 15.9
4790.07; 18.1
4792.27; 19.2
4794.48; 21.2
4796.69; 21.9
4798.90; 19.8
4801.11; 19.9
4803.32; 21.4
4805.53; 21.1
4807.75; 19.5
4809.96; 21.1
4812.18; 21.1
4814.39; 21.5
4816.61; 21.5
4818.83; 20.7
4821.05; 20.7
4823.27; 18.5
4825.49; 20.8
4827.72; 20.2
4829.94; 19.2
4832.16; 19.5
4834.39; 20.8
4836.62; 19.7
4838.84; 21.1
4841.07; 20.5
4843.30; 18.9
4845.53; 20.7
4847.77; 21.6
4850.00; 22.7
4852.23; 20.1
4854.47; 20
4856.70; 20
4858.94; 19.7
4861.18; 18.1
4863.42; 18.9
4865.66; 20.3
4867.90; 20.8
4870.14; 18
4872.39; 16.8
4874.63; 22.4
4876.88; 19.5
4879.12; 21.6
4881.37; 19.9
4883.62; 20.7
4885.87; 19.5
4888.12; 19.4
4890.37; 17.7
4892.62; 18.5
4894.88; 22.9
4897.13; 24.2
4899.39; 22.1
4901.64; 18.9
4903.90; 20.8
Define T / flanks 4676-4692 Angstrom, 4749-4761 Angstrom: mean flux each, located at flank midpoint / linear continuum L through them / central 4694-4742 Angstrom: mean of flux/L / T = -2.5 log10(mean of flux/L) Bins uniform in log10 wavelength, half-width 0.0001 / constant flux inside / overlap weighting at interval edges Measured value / -0.02 mag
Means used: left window 22.2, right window 19.7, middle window 21.4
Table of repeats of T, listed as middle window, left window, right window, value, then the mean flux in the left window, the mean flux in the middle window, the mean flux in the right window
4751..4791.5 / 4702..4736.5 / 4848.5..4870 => 0.174 mag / 21.5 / 17.8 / 20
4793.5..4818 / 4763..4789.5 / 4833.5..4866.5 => -0.141 mag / 17.1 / 20.9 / 20.2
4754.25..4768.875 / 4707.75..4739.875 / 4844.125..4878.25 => 0.132 mag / 21.6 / 18.8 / 20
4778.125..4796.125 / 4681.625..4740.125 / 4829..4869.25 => 0.196 mag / 21.6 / 17.4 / 20.1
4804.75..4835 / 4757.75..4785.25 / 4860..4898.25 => -0.096 mag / 17.7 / 20.4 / 20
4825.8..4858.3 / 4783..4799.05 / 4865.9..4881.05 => -0.056 mag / 18.5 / 20.4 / 19.9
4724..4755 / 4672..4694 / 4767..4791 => -0.097 mag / 22.5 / 21.1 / 17.1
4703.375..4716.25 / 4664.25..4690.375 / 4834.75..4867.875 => 0.049 mag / 22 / 20.7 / 20.2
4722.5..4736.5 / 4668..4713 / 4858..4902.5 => -0.007 mag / 21.8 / 21.5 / 20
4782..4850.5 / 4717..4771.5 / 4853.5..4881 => 0.007 mag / 20.7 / 20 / 19.7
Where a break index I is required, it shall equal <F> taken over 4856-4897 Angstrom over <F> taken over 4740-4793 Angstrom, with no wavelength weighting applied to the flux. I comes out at 1.1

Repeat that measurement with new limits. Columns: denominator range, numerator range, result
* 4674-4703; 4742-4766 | 0.91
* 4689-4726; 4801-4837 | 0.93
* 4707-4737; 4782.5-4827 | 0.91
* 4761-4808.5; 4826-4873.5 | 1.08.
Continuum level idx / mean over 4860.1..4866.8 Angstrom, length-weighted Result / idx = 19.1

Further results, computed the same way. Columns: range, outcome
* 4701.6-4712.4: 20.2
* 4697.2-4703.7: 20.7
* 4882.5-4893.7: 19.2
